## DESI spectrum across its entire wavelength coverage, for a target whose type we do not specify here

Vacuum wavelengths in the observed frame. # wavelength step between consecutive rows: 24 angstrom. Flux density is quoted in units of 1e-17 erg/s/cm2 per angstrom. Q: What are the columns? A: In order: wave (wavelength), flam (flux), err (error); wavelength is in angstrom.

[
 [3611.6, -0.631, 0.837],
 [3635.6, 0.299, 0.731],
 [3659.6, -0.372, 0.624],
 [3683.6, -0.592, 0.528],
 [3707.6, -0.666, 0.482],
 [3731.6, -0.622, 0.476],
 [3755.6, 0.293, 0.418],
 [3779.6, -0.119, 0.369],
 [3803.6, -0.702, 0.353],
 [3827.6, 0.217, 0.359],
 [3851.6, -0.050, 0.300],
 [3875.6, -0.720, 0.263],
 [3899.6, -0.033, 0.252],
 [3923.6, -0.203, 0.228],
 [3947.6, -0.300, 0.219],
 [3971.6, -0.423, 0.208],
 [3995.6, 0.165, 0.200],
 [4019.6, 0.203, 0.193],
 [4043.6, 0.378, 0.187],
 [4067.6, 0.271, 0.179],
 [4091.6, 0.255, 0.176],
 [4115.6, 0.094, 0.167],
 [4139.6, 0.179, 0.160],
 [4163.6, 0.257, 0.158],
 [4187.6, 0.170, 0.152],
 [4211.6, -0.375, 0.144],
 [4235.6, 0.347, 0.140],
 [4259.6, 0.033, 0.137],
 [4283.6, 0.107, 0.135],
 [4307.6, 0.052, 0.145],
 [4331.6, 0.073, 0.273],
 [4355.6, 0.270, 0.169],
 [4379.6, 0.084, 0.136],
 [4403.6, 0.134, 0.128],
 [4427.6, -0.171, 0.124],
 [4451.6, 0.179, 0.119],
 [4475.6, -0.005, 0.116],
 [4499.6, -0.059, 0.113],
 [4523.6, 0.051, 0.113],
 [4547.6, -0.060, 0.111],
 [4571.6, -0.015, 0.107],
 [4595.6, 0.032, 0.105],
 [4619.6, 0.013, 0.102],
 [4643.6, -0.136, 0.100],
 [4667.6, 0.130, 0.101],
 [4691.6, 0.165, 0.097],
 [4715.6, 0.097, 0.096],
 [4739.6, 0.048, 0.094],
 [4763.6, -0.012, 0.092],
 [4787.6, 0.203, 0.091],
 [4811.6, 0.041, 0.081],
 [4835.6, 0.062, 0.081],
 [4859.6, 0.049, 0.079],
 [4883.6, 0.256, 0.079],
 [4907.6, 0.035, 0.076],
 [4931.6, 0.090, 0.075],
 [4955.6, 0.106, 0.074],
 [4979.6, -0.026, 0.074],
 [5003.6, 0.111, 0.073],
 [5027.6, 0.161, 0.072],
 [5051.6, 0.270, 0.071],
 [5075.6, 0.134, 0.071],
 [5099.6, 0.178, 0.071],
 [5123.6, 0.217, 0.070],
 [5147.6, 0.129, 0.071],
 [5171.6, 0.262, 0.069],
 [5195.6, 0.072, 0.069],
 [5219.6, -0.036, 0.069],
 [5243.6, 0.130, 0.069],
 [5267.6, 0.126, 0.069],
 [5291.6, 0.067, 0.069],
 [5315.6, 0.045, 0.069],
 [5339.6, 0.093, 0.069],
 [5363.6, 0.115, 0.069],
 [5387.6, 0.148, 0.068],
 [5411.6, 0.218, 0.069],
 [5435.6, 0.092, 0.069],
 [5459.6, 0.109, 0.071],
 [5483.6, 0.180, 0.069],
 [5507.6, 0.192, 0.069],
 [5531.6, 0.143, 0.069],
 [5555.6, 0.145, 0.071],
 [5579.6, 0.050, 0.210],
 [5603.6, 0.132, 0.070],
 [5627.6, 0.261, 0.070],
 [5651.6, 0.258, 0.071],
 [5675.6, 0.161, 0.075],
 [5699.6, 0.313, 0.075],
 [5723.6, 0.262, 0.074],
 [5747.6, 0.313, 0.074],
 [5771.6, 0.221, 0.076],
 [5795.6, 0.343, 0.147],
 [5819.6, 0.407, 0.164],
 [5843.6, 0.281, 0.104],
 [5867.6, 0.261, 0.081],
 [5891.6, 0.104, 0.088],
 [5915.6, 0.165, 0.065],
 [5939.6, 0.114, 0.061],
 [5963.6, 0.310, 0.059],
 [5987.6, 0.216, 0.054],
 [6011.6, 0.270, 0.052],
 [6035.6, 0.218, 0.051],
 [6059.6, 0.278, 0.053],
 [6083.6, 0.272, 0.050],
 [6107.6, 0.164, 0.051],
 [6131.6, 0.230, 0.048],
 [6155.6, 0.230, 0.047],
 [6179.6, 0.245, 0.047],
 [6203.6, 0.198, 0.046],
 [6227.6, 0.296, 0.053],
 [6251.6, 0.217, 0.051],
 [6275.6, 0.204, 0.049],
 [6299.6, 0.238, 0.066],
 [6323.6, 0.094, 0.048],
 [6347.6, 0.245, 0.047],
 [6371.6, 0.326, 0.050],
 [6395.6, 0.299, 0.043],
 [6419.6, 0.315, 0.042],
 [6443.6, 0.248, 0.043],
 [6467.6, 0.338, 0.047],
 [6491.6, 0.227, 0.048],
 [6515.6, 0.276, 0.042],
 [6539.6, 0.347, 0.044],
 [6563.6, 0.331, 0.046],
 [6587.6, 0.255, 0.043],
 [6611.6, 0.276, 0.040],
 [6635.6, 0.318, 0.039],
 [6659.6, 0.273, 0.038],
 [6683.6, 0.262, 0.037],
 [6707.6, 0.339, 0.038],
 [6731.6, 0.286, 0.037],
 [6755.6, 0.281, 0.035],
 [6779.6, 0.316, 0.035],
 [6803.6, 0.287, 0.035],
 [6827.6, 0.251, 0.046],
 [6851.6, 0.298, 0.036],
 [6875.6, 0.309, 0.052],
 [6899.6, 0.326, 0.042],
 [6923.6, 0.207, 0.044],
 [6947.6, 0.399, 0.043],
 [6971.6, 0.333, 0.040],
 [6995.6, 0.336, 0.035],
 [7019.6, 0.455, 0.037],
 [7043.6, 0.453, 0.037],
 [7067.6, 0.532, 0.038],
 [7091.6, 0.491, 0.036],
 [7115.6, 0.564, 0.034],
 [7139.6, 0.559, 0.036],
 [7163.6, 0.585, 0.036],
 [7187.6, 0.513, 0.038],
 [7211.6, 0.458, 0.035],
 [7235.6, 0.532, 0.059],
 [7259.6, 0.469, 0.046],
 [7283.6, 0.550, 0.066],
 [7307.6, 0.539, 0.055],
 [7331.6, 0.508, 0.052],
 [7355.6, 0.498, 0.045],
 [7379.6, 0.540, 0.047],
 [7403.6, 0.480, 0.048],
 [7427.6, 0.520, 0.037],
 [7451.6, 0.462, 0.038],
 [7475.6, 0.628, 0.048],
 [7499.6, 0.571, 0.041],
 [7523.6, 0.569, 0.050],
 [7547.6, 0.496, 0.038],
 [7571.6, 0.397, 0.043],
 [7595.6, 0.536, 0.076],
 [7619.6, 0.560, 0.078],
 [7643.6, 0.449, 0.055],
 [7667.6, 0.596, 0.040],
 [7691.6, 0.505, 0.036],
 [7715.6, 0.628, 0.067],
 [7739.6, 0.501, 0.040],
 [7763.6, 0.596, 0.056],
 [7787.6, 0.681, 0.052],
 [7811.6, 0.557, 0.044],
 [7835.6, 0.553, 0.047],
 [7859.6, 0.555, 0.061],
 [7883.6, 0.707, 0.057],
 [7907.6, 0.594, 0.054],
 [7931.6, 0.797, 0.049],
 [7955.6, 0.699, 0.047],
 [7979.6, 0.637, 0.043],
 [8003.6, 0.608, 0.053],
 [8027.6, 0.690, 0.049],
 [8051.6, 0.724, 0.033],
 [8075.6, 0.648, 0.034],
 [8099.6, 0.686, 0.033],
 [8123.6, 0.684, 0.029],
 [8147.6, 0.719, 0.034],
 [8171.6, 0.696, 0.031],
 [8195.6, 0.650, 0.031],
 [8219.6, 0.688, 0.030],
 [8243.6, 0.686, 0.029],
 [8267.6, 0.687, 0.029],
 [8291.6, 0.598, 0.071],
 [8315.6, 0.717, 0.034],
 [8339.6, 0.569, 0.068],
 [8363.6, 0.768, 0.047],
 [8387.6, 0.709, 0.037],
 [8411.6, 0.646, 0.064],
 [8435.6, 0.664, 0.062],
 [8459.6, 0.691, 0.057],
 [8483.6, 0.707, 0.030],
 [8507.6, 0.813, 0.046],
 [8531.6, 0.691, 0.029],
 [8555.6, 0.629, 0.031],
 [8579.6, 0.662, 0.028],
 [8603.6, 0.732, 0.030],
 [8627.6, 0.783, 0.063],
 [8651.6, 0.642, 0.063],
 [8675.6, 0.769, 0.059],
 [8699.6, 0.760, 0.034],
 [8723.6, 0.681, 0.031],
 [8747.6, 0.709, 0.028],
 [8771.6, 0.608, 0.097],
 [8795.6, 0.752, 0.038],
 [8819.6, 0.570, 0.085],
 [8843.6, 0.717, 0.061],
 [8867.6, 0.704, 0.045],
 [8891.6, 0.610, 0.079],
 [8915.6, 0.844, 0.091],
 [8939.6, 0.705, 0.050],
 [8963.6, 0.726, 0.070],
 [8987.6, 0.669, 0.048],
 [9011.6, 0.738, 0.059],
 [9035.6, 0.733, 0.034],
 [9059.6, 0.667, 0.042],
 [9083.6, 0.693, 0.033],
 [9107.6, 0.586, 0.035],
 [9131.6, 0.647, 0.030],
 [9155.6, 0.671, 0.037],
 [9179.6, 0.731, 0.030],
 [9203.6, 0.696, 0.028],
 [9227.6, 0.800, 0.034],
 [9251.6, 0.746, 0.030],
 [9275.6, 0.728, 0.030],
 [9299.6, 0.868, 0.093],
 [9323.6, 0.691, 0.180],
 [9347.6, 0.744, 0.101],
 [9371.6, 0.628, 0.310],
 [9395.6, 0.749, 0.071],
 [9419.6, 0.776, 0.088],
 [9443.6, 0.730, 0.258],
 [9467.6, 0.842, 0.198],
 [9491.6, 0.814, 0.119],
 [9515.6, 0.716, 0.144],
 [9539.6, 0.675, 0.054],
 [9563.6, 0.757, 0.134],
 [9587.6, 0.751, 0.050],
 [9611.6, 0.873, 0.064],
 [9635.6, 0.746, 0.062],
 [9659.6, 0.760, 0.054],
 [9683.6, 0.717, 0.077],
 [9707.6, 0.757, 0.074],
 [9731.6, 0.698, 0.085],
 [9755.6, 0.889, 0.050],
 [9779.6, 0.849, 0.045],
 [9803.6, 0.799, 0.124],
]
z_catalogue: 0.760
